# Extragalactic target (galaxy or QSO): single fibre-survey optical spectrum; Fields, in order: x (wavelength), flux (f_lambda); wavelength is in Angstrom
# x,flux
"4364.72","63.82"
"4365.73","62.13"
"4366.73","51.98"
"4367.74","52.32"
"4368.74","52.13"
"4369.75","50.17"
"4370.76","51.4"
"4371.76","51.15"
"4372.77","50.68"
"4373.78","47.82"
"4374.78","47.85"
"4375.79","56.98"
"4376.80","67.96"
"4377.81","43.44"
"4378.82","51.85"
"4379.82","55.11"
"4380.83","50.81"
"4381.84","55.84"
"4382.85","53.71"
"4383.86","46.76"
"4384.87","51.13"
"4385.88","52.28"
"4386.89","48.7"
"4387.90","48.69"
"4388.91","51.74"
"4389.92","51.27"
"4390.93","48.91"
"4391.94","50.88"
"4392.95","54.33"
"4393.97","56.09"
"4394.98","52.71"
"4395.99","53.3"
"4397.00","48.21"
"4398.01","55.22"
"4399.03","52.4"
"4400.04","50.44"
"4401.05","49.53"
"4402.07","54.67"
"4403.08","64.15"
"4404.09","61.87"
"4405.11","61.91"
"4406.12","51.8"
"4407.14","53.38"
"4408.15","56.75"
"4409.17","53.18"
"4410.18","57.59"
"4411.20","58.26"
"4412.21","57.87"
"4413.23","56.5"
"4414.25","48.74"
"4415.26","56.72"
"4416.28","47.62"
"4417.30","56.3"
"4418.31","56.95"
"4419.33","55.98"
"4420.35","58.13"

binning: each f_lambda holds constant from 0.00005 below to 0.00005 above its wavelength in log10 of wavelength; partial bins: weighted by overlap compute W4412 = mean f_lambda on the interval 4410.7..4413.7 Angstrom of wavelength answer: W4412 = 57.6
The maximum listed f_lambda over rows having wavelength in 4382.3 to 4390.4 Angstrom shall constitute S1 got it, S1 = 53.71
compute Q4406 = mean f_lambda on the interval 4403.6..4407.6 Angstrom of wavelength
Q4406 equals 57.2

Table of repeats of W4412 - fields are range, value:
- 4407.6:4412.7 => 56.8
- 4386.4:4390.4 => 50.1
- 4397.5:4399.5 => 53.7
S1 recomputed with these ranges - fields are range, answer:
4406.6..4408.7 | 56.75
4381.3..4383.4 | 55.84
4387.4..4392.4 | 51.74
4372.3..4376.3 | 56.98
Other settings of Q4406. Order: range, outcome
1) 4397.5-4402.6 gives 52.5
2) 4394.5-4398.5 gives 52.4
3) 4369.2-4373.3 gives 50.8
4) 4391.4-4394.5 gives 53.6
